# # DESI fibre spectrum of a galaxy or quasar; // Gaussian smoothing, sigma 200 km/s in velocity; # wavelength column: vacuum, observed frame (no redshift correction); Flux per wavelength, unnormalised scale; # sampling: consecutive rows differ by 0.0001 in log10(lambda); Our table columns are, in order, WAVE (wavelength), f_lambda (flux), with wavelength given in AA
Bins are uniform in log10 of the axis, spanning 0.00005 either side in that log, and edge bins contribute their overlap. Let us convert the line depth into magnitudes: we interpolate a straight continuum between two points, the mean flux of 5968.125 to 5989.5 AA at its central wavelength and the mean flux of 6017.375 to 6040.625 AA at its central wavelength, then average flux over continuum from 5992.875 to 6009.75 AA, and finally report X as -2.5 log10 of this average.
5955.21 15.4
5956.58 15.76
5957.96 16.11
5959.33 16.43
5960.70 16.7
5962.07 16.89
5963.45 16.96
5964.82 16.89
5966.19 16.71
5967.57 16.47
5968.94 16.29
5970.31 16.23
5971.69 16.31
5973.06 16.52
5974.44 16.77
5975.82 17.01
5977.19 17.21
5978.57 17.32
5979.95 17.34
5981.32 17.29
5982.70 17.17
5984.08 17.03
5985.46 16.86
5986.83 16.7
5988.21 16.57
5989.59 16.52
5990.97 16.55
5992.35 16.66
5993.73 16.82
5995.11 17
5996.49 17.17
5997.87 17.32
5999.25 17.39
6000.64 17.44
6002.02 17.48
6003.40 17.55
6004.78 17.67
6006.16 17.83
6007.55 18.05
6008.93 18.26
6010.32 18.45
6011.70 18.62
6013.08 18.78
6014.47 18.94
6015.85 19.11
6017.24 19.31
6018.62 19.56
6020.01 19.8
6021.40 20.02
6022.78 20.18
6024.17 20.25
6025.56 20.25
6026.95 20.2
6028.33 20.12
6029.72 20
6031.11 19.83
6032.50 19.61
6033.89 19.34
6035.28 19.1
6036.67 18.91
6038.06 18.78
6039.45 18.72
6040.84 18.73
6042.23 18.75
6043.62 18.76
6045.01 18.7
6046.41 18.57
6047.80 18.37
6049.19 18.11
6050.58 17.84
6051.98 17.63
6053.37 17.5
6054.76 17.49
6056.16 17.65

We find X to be 0.04 mag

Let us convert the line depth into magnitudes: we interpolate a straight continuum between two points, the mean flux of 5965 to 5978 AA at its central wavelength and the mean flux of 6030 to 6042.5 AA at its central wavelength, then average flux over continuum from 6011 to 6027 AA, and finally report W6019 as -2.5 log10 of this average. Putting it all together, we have -0.06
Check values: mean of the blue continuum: 16.6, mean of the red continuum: 19.1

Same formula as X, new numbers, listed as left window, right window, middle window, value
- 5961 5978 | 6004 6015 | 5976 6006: 0.03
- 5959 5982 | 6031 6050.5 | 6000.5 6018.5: -0.03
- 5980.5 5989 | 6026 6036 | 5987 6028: 0.01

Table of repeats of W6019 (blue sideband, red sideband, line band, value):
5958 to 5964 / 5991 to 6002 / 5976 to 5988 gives -0.01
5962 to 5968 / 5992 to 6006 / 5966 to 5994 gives 0.01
